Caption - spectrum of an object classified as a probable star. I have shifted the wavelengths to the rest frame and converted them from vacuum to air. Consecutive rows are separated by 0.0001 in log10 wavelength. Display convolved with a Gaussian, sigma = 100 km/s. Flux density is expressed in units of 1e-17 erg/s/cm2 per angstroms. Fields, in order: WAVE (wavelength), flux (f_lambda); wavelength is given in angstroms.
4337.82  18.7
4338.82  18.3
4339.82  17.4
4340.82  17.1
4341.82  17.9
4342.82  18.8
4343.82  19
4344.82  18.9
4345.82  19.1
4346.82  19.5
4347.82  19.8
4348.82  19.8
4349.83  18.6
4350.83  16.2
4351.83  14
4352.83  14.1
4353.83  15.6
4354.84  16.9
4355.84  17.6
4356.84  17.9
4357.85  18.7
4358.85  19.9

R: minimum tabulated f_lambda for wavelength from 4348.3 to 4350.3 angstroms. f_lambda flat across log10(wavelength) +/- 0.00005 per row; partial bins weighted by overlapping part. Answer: 18.6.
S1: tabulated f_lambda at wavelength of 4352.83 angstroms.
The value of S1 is 14.1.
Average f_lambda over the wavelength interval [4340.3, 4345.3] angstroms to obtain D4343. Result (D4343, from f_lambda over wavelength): 18.3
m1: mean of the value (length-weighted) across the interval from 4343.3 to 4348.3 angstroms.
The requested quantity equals 19.3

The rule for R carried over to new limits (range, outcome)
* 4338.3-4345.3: 17.1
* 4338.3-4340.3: 17.4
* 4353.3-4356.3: 15.6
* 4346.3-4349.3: 19.5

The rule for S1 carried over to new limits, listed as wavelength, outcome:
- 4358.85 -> 19.9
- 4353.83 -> 15.6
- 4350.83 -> 16.2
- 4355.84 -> 17.6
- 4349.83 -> 18.6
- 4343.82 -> 19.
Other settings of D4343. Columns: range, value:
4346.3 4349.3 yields 19.7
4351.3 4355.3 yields 15.1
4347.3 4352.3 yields 17.7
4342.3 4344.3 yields 18.9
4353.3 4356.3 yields 16.6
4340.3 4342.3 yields 17.5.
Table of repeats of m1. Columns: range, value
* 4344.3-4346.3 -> 19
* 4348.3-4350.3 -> 19.1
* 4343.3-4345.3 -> 19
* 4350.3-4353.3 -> 14.8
